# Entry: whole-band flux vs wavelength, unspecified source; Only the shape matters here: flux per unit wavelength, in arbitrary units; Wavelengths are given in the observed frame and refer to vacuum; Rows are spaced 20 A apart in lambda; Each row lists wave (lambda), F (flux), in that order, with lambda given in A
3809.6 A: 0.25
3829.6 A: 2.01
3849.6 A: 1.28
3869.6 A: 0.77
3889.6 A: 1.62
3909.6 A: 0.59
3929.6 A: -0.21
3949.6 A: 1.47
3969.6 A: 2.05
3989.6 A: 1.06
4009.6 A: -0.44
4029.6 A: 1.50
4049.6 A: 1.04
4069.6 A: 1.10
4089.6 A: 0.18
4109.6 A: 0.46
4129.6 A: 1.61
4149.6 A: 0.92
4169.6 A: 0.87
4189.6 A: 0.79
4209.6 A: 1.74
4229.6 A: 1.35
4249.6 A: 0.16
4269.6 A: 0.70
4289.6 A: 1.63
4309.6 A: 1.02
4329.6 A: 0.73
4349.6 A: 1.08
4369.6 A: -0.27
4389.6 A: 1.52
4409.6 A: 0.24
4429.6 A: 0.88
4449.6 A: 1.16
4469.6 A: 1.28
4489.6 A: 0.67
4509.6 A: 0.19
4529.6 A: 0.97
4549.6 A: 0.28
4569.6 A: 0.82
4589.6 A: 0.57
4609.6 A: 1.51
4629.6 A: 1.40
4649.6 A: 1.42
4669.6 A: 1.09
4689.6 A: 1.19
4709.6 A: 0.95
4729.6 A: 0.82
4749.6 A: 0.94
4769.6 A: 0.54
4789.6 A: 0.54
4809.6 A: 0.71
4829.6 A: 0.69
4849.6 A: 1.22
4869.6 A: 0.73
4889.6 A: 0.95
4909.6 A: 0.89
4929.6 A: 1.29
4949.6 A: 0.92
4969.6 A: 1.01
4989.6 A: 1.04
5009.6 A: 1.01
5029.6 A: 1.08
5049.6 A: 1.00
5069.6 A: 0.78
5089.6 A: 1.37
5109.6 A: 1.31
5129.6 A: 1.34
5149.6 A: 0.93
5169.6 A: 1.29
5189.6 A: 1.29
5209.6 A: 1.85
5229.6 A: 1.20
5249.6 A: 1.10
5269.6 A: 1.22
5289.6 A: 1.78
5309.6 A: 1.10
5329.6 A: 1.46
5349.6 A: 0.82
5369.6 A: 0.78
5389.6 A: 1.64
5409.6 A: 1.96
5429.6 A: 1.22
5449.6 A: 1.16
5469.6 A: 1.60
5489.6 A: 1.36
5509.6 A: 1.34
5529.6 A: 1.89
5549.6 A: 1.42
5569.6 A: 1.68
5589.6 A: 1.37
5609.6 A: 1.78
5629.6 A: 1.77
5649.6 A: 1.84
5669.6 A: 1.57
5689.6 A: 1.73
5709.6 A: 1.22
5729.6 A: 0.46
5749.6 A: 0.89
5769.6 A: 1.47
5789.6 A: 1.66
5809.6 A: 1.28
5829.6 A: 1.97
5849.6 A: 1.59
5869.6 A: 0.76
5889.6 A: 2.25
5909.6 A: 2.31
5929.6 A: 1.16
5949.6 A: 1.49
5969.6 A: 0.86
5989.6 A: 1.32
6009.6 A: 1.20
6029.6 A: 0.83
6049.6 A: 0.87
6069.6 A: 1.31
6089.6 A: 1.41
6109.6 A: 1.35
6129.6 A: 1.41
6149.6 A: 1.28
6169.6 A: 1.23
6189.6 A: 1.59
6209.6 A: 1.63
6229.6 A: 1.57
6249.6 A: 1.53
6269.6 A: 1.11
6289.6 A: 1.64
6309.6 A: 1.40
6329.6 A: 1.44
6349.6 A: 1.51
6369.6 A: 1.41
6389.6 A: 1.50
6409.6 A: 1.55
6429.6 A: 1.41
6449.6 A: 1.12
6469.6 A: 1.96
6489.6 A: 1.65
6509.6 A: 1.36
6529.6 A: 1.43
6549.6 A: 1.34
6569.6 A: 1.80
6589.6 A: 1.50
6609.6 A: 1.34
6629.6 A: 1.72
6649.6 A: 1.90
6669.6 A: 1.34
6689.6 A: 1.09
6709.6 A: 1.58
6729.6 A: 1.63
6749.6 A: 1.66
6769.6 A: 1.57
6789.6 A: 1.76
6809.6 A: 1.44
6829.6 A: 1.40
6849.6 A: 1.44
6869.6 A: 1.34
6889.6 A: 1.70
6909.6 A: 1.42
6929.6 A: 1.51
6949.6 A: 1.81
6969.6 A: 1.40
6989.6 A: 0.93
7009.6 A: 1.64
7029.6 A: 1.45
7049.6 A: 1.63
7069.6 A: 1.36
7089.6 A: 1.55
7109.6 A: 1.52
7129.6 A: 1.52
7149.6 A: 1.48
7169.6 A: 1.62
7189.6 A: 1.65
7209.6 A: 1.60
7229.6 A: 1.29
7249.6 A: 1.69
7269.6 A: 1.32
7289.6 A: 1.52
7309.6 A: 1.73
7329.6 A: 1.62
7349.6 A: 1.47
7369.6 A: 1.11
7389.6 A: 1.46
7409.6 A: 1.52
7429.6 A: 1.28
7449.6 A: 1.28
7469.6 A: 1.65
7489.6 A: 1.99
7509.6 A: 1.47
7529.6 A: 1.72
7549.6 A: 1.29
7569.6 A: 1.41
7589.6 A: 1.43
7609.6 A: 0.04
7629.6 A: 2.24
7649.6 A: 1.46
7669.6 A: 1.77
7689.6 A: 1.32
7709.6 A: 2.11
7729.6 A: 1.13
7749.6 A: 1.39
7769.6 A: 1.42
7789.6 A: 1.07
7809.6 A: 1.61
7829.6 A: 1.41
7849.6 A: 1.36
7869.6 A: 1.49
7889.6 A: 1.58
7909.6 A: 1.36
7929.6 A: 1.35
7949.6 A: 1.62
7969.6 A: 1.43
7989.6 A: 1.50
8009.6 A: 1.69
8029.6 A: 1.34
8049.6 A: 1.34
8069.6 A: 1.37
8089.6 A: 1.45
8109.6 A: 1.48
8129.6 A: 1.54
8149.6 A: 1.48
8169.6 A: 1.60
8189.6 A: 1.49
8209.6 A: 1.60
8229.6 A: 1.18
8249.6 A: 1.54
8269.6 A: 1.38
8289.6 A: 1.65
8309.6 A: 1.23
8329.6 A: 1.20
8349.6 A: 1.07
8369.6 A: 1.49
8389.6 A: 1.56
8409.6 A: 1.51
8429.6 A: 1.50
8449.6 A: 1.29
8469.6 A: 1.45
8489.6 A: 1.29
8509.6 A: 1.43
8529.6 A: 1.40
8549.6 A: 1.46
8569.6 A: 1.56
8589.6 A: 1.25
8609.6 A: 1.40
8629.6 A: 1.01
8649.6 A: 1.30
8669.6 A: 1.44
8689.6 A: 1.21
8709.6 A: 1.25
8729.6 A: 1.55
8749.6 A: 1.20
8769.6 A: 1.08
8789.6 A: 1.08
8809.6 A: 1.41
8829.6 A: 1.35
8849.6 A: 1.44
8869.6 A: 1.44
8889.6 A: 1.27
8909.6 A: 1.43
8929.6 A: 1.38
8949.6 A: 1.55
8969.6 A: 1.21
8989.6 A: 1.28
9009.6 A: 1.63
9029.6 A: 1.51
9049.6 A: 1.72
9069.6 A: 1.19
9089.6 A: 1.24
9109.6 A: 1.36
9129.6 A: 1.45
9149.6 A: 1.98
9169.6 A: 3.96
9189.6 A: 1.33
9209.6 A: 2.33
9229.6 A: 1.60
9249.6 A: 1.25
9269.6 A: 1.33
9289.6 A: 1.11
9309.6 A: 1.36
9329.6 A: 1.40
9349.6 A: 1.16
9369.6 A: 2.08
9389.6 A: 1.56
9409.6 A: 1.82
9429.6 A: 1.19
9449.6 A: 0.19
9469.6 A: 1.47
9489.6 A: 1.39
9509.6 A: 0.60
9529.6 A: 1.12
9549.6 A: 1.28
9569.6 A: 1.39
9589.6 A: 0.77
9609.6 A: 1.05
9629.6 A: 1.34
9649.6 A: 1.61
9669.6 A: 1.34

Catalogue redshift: 0.40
